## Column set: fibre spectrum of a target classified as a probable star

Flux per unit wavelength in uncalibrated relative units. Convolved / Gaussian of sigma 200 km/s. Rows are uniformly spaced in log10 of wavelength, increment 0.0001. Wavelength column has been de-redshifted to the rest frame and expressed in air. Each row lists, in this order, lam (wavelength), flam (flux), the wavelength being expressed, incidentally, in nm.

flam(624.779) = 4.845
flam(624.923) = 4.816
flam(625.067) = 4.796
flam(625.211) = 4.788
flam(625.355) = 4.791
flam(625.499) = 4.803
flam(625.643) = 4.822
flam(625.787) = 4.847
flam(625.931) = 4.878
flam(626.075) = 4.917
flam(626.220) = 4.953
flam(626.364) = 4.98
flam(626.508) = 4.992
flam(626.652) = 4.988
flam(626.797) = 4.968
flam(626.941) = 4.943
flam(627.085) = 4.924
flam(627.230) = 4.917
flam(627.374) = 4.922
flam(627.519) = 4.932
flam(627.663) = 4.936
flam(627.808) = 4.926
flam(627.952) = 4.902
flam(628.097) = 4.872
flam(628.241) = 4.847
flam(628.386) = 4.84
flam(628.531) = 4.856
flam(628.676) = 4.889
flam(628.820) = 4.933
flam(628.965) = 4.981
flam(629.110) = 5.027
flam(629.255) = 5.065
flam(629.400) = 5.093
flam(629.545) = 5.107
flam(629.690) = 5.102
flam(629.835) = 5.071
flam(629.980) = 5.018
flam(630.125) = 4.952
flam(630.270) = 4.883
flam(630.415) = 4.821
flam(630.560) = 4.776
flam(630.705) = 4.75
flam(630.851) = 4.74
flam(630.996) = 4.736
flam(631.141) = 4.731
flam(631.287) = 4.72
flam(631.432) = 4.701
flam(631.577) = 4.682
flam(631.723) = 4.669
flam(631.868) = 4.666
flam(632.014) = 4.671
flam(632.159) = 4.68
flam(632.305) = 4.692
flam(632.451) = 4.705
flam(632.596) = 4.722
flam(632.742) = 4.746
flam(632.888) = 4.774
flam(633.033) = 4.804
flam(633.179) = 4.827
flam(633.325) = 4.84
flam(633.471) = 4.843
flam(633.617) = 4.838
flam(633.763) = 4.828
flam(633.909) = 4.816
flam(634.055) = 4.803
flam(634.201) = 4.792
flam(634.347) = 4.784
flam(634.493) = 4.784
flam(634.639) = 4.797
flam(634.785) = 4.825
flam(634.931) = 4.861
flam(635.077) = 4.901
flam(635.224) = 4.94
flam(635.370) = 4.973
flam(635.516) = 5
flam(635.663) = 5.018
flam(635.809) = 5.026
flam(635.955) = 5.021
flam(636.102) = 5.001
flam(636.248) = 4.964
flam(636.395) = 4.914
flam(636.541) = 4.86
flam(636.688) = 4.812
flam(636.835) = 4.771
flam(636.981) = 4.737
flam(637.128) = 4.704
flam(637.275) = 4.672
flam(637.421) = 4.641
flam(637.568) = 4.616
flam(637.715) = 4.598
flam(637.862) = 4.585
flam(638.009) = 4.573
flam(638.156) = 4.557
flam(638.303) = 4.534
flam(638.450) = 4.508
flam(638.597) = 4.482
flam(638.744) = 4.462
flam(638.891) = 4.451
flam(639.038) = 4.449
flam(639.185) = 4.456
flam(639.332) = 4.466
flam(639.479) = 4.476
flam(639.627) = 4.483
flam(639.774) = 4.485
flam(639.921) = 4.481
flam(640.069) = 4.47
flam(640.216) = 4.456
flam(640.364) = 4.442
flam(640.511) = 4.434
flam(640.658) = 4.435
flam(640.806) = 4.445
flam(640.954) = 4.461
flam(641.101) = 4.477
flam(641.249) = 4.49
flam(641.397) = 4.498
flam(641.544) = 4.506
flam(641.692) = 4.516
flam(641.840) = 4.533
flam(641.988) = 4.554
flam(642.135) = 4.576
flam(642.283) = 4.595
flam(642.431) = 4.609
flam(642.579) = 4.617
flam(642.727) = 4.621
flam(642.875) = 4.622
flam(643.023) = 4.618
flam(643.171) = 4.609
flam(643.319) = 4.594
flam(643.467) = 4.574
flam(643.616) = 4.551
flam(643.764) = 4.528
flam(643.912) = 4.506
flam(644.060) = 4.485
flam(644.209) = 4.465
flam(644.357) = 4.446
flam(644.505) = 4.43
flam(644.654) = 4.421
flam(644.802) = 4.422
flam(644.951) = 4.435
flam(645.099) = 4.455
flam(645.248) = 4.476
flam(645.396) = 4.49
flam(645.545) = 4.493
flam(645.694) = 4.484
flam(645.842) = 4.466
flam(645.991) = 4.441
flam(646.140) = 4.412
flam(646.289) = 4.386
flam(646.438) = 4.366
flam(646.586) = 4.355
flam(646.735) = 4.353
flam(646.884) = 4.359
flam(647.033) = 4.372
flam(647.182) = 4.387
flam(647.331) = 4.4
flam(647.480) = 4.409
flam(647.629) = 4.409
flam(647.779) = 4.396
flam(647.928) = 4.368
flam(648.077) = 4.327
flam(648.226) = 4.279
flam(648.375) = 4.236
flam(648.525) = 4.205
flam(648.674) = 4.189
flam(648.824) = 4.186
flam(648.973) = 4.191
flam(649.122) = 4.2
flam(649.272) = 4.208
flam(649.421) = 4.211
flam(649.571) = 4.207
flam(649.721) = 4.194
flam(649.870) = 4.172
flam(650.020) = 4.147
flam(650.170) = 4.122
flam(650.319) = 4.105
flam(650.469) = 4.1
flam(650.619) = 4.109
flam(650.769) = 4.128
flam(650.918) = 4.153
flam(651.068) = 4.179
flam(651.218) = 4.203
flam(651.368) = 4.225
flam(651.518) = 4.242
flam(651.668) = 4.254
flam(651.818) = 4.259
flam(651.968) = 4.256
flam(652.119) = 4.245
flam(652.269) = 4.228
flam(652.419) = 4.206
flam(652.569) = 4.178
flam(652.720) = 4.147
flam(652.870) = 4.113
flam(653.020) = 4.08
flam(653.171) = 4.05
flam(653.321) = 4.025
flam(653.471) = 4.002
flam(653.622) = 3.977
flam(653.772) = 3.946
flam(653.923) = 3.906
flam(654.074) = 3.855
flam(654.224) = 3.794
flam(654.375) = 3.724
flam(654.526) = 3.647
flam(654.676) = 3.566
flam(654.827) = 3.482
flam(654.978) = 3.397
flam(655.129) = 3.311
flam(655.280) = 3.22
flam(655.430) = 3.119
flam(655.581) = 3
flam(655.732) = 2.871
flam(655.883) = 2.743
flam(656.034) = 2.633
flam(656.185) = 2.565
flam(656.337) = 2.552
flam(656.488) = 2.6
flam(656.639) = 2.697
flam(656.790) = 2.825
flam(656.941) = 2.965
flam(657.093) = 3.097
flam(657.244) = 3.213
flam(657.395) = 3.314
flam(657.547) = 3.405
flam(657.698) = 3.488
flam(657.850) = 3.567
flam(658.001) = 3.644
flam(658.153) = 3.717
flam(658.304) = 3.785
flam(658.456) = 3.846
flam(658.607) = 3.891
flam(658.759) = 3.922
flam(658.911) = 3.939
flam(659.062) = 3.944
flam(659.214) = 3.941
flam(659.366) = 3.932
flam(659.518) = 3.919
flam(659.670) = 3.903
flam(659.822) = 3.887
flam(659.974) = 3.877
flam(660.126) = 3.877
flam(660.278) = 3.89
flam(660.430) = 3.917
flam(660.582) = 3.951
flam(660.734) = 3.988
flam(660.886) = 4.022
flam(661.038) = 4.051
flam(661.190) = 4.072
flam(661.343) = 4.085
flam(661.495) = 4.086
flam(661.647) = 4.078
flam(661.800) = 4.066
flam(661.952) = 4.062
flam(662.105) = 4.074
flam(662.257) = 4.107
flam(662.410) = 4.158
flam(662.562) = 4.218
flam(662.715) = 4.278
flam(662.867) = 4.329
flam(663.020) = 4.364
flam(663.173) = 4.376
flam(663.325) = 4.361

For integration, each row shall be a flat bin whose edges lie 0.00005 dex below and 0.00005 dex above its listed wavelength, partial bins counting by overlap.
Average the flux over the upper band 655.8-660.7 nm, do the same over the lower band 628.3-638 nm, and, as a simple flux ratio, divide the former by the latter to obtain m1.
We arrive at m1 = 0.7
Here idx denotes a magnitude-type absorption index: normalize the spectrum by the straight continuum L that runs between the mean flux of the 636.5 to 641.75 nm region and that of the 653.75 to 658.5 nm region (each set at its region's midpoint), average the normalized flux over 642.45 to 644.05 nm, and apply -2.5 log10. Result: -0.09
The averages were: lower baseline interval 4.54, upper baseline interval 3.29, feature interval 4.58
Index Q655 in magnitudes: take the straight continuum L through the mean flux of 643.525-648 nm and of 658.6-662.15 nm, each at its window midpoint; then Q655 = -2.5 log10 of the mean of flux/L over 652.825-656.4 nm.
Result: 0.19 mag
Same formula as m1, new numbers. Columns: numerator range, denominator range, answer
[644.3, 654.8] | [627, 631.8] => 0.86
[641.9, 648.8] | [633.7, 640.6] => 0.95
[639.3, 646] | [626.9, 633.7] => 0.93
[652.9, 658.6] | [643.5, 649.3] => 0.78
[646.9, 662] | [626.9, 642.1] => 0.81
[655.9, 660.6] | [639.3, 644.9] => 0.77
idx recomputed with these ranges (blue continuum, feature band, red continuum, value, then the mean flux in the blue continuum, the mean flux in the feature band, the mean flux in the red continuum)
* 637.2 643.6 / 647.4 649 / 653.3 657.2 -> -0.112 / 4.53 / 4.29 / 3.28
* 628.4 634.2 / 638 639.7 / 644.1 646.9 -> 0.031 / 4.83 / 4.49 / 4.43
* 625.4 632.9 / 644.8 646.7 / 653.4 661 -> -0.092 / 4.87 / 4.44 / 3.53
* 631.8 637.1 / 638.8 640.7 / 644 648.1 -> 0.043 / 4.83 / 4.46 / 4.42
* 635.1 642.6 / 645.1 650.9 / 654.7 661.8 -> -0.048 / 4.63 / 4.3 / 3.53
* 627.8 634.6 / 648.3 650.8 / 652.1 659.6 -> -0.077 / 4.84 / 4.17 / 3.56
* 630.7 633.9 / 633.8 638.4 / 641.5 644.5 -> -0.028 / 4.74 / 4.8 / 4.55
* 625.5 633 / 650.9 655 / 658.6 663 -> 0.057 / 4.87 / 4.02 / 4.02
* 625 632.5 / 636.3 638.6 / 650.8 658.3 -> -0.053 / 4.87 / 4.67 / 3.61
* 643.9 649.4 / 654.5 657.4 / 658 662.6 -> 0.330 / 4.37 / 3.02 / 3.97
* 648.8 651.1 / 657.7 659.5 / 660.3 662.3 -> 0.069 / 4.16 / 3.82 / 4.04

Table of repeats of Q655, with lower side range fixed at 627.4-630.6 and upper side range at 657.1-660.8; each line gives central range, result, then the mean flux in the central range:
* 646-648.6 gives -0.03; 4.36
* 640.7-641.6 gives 0.00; 4.48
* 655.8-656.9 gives 0.40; 2.67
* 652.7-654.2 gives 0.00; 4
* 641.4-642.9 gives -0.03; 4.57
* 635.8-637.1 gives -0.05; 4.89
